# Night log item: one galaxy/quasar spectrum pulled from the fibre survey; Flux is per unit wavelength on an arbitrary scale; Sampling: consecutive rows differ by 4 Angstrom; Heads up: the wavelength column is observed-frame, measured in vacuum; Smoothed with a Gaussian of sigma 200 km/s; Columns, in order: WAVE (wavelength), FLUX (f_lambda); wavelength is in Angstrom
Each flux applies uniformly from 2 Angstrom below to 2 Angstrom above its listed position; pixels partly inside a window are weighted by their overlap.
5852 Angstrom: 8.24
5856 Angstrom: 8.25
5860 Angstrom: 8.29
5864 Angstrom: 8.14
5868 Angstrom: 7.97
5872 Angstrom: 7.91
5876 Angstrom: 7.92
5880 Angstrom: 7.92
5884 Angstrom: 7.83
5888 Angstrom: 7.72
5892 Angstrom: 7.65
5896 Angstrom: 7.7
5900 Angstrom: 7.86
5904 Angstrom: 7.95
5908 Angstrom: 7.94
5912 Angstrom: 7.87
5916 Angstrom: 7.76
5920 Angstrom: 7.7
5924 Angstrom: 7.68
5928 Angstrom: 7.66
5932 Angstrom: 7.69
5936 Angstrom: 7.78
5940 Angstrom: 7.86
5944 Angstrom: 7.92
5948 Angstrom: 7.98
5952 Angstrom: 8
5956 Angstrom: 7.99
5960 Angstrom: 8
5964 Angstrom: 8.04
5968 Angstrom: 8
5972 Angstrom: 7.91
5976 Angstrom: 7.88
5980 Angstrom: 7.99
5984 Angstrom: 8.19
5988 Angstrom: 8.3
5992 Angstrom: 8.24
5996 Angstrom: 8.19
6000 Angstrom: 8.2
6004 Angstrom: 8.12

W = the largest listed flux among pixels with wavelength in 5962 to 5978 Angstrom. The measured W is 8.04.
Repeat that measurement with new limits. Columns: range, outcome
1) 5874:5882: 7.92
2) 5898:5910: 7.95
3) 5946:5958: 8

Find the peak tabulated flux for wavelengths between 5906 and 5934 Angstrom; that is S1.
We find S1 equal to 7.94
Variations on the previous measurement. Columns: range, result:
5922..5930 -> 7.68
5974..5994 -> 8.3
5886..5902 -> 7.86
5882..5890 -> 7.83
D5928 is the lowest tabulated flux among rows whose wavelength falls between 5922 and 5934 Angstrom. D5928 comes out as 7.66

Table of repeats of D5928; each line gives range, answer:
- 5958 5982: 7.88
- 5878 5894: 7.65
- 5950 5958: 7.99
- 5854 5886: 7.83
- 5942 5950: 7.92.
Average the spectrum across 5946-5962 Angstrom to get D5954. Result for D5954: 7.99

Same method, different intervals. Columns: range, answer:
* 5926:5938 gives 7.71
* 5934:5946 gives 7.85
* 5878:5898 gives 7.76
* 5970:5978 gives 7.89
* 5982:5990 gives 8.25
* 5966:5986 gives 7.99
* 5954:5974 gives 7.99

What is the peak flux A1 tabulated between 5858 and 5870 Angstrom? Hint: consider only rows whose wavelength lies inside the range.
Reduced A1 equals 8.29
